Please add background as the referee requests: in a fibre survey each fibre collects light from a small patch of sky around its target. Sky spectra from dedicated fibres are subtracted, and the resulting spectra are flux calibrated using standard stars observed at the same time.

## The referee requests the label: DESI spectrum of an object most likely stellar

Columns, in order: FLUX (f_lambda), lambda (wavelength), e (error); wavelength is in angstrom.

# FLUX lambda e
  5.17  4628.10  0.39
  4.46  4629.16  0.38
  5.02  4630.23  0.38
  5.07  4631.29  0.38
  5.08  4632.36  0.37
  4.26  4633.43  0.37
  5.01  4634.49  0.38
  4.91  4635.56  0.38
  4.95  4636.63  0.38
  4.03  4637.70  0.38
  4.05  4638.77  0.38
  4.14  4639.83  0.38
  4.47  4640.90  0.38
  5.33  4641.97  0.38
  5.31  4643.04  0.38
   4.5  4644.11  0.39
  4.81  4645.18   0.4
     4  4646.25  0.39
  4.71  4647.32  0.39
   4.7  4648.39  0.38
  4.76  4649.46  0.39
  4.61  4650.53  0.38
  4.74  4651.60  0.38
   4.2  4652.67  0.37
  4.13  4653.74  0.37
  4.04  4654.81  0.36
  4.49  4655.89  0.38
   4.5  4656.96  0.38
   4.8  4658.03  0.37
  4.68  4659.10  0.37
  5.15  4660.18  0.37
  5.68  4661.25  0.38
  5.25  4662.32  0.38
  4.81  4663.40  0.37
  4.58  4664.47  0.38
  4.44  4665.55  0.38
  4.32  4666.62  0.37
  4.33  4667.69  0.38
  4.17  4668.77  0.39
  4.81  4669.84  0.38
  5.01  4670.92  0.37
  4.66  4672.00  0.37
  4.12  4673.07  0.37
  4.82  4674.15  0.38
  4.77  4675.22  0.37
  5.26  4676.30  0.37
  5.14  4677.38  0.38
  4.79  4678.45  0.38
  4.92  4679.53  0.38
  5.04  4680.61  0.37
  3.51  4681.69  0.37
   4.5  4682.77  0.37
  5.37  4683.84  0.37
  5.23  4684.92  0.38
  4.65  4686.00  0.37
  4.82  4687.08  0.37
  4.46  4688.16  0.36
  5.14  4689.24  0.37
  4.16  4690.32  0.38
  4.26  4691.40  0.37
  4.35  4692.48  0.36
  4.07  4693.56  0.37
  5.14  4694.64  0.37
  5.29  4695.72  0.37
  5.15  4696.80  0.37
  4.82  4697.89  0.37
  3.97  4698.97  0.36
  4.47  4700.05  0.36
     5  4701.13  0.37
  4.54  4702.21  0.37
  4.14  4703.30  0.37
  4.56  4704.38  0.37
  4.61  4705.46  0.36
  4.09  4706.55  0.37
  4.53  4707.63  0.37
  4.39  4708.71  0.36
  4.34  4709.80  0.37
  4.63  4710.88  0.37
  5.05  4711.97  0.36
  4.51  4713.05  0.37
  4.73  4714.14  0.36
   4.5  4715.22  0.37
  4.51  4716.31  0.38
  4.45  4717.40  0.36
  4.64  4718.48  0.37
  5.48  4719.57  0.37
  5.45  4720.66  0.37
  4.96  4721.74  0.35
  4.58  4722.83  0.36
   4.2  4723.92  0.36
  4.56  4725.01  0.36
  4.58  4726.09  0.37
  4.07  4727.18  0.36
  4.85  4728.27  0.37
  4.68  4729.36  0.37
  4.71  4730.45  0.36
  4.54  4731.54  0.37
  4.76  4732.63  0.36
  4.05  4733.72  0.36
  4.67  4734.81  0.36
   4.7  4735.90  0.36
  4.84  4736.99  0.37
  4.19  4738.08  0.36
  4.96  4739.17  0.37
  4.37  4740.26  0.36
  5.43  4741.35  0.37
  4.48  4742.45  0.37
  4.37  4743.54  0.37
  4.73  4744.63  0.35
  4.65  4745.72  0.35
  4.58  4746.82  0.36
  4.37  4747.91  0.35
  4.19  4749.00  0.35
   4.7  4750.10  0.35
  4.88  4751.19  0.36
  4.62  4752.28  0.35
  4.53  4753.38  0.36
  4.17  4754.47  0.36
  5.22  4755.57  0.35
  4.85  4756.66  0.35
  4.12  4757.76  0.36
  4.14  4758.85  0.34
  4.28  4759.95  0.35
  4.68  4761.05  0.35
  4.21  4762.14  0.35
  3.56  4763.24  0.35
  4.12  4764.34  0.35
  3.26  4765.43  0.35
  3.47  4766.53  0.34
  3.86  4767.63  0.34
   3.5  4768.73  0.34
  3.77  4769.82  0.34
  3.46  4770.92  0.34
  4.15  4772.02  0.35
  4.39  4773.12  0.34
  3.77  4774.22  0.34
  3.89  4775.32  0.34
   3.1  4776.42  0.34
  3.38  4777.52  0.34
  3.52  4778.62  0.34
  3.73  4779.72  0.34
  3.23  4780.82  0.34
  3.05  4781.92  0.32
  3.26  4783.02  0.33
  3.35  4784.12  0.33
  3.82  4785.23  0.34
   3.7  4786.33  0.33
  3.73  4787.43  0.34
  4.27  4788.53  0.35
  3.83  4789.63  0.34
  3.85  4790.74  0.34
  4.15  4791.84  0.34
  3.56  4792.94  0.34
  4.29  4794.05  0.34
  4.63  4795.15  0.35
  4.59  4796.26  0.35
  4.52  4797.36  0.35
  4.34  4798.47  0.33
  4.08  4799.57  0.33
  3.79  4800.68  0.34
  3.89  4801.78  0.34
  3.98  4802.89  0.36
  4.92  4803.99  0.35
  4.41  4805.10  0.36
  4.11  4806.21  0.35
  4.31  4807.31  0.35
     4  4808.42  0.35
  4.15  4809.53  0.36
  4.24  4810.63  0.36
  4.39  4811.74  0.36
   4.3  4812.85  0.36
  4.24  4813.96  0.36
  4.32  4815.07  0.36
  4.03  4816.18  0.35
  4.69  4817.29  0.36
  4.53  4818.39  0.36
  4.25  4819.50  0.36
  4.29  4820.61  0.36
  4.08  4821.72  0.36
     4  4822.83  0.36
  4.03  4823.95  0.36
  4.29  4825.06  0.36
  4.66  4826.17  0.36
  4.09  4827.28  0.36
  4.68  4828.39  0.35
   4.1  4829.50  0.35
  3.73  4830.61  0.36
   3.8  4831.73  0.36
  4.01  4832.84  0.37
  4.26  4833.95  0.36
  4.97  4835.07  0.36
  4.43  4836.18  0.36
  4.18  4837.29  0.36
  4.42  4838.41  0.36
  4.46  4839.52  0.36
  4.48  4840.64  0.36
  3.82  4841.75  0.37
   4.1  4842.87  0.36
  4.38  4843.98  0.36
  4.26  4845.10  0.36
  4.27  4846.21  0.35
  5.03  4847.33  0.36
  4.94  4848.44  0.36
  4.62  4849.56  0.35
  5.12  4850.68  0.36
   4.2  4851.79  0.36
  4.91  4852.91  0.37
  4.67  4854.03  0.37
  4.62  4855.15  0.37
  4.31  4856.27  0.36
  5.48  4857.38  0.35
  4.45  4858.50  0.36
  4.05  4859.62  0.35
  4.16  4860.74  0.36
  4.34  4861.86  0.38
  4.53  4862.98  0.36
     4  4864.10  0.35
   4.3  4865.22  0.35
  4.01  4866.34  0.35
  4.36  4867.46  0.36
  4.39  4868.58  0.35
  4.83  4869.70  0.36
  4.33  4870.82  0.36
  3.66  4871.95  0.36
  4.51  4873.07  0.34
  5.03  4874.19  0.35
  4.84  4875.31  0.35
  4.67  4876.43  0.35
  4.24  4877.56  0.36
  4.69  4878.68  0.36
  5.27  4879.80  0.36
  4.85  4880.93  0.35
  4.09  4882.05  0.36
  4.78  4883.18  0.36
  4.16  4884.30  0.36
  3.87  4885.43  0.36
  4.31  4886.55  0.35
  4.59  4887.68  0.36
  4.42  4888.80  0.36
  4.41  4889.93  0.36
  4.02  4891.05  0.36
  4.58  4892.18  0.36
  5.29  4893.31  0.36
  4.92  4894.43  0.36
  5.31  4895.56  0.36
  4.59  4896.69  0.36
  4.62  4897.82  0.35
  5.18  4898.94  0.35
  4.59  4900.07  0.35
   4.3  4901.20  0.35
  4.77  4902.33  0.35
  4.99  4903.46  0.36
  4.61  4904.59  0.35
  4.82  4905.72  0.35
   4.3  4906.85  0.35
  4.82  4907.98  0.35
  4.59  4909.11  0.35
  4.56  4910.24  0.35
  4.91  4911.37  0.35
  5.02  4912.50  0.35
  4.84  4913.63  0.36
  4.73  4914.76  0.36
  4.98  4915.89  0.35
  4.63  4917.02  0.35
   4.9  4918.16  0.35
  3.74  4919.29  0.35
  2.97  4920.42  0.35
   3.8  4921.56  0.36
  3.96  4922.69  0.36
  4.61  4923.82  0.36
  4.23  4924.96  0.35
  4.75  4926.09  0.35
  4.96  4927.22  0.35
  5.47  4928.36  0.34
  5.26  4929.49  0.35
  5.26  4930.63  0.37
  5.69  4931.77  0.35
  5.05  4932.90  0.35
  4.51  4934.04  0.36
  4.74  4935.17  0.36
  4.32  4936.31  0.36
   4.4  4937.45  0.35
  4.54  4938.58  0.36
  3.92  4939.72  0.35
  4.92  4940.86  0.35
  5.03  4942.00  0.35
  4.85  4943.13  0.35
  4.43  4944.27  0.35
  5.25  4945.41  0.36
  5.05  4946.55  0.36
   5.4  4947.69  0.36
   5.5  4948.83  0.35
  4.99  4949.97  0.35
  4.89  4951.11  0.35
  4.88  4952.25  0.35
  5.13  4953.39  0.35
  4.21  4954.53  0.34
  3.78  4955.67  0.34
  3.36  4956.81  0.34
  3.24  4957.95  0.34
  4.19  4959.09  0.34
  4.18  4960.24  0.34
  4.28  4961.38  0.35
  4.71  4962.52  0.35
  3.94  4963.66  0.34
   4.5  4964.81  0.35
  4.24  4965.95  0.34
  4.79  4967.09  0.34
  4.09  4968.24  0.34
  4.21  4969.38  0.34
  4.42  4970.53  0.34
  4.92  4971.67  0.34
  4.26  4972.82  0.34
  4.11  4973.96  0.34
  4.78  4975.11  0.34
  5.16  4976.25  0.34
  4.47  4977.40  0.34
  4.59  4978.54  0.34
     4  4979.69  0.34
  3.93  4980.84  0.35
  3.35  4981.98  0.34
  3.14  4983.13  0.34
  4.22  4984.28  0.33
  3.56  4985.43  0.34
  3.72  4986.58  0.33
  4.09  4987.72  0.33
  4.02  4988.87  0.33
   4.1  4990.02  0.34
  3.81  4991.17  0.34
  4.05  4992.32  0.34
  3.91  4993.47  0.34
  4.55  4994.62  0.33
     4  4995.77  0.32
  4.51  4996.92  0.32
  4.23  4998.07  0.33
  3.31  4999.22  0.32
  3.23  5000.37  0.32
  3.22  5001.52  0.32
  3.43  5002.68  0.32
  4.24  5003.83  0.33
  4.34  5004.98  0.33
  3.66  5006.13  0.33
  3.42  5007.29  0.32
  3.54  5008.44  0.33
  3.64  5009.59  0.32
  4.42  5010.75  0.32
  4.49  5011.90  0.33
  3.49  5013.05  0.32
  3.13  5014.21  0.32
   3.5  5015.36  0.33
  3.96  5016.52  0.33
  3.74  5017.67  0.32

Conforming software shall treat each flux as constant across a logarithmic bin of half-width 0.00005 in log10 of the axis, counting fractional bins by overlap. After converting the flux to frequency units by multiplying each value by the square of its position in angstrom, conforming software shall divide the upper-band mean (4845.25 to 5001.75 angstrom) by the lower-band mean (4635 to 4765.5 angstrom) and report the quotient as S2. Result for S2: 1.06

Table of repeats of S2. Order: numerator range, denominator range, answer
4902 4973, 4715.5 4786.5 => 1.16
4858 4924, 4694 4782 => 1.09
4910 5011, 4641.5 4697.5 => 1.04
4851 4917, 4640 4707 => 1.07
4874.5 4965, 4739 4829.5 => 1.18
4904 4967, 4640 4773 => 1.11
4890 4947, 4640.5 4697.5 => 1.11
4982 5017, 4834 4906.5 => 0.89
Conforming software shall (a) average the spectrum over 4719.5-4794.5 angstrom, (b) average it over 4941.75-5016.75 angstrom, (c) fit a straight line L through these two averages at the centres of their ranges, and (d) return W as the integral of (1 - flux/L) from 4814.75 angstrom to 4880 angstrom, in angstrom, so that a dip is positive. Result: -3.2 angstrom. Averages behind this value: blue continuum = 4.21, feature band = 4.41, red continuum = 4.18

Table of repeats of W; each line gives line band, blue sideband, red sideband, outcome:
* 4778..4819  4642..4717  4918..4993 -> 4.5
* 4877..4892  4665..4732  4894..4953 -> 0.9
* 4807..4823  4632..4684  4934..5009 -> 0.7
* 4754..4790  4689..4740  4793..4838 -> 4.6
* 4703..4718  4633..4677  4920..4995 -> 0.3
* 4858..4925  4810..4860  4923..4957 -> 1.4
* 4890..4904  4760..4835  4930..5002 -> -1.8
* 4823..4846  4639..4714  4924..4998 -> 1.4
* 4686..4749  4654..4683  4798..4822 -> -1.1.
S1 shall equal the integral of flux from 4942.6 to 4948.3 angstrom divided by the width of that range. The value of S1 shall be 5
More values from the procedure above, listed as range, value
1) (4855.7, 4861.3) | 4.49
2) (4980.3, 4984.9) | 3.66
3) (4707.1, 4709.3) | 4.45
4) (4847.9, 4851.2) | 4.88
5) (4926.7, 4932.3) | 5.32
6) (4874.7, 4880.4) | 4.74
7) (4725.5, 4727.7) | 4.35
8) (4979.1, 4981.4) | 3.96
